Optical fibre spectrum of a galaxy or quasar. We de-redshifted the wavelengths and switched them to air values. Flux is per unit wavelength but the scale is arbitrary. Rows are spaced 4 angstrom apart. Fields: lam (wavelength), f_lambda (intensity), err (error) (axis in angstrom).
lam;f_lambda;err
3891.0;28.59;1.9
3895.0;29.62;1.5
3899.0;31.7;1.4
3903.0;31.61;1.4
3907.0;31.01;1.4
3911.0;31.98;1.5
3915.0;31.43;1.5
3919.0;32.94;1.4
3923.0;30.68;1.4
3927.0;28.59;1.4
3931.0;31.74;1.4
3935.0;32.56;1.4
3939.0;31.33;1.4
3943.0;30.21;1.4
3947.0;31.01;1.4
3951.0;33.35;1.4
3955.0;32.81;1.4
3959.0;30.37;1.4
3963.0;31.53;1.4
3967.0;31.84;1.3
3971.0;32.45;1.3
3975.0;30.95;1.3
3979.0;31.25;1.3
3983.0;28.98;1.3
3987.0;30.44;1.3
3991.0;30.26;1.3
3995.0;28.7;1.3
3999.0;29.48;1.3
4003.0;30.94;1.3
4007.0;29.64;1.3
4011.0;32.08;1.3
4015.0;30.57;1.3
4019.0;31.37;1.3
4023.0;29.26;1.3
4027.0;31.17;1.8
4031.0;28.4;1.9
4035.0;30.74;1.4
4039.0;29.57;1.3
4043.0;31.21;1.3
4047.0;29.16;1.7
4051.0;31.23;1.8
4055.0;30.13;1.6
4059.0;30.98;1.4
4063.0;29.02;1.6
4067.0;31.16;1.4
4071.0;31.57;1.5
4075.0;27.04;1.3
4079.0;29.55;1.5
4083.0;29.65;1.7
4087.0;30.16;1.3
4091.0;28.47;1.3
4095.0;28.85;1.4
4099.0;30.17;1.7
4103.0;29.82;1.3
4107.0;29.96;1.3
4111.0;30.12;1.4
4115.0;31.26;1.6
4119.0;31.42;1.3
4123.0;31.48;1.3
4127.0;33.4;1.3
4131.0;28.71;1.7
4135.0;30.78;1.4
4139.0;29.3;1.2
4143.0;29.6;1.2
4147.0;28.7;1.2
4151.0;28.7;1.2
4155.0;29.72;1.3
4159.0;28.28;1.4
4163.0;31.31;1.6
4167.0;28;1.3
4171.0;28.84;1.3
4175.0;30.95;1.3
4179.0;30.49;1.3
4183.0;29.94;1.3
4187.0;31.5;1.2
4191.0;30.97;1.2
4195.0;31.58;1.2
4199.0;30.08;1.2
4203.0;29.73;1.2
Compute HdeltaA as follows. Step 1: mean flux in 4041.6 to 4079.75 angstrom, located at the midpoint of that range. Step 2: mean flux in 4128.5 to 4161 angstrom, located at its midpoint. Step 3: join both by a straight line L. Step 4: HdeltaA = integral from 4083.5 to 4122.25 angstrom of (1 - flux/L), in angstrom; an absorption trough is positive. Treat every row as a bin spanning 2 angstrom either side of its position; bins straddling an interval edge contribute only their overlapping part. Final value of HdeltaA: -0.48 angstrom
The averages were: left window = 30.1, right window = 29.3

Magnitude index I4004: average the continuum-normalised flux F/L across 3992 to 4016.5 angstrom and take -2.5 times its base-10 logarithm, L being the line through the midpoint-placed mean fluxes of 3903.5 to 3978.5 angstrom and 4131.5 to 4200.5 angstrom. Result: 0.03 mag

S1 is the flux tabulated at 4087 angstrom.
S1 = 30.16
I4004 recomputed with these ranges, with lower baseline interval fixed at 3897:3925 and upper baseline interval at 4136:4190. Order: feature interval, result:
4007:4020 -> -0.01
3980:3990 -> 0.04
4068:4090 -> 0.03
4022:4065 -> 0.02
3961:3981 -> -0.02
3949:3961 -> -0.03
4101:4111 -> 0.01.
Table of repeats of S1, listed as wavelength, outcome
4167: 28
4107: 29.96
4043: 31.21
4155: 29.72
